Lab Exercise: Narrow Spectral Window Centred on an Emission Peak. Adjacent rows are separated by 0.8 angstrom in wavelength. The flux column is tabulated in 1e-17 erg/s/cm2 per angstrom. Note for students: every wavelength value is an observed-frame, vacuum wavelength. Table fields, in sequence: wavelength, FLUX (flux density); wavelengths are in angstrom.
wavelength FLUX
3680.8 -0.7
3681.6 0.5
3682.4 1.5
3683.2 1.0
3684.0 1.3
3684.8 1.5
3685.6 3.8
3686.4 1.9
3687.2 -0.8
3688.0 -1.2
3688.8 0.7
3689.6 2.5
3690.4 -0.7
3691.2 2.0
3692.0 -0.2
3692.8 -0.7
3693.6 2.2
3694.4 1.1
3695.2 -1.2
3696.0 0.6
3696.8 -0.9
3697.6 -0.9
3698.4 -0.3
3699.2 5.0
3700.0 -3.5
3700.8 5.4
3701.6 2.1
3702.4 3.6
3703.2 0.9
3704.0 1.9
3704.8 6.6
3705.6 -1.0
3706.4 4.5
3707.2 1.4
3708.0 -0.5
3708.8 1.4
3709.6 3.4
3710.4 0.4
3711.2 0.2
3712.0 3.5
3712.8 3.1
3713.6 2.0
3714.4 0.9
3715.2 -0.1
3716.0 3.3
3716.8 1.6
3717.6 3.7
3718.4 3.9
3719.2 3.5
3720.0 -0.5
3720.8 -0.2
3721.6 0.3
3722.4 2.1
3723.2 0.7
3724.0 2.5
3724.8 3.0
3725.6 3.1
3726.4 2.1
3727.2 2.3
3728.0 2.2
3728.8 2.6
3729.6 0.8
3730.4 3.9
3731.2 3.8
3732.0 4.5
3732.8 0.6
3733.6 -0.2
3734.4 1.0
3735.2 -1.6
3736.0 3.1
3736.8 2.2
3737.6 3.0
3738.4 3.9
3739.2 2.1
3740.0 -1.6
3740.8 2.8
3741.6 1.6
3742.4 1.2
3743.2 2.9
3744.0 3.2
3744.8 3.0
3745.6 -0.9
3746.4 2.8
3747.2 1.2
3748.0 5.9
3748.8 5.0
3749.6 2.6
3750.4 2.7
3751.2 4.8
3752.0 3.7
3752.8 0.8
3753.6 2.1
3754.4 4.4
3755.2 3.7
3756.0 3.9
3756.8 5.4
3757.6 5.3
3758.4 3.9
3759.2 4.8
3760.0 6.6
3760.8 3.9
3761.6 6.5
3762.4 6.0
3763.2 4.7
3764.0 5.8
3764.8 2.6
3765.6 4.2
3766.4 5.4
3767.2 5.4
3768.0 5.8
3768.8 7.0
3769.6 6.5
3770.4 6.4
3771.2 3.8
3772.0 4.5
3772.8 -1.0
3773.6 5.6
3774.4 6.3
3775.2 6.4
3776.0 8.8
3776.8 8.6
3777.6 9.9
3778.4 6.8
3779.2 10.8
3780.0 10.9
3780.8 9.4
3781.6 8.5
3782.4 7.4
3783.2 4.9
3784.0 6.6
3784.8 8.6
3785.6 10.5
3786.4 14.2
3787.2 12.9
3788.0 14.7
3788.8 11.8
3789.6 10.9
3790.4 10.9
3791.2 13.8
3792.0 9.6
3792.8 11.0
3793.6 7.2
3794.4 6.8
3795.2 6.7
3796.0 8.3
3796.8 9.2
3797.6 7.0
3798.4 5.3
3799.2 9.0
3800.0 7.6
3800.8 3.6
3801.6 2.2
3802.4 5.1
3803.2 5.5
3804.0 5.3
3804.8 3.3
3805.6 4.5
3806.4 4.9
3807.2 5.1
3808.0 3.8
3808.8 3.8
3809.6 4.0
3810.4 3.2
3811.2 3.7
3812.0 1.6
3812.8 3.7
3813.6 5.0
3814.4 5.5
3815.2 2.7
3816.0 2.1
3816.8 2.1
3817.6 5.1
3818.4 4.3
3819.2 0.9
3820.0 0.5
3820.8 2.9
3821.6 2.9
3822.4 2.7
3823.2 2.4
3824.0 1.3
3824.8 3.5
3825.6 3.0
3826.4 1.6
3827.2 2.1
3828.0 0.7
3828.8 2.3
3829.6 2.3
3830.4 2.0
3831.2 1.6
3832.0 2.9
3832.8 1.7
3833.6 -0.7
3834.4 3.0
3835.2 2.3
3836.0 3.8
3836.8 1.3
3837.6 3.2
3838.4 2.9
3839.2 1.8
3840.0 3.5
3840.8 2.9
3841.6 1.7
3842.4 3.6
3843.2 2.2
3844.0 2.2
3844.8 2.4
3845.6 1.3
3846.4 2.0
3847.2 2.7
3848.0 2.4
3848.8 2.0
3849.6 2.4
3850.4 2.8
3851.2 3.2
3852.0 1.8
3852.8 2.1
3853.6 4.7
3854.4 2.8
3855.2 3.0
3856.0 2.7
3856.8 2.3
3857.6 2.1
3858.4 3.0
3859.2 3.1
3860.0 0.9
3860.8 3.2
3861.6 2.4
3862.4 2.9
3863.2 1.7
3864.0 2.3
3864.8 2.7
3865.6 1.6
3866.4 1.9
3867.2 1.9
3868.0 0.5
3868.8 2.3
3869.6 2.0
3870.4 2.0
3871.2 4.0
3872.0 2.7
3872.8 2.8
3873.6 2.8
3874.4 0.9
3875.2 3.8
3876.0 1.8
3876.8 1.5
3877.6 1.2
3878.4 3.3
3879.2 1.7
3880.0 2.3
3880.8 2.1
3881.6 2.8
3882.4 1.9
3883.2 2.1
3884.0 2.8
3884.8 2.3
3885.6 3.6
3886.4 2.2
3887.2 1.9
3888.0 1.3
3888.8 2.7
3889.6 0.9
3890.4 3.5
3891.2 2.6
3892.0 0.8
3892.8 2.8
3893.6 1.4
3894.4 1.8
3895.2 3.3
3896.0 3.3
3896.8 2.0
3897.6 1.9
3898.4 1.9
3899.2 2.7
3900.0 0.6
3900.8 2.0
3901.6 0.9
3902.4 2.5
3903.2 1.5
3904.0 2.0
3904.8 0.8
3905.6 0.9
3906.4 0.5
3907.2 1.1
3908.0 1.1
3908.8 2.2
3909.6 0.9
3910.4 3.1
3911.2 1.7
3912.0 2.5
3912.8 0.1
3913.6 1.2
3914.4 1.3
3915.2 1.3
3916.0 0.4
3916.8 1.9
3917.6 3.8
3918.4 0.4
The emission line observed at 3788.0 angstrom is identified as Lyman alpha 1216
